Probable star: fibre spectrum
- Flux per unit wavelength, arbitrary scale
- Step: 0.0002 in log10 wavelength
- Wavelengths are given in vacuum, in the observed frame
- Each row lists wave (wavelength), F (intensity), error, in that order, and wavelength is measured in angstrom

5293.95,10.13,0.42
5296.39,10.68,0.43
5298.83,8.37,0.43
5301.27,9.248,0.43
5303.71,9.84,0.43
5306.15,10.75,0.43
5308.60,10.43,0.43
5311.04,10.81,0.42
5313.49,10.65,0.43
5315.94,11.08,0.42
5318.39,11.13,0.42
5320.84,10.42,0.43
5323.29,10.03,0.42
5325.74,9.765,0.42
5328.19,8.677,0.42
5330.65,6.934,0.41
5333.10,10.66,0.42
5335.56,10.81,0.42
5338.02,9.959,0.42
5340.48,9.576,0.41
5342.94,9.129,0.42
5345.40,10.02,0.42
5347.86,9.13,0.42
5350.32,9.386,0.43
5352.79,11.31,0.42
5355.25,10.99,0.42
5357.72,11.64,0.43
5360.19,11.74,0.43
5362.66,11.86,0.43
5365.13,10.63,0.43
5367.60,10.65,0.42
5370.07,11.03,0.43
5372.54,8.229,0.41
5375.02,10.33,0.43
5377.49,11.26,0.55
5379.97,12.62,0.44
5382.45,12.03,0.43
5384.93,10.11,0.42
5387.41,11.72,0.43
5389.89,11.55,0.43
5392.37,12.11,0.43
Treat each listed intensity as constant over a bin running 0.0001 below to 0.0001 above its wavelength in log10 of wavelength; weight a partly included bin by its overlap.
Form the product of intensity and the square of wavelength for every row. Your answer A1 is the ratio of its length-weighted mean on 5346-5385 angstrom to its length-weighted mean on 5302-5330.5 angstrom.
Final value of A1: 1.08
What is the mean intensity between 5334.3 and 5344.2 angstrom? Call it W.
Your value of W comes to 9.87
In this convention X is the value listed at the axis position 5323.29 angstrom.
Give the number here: 10.03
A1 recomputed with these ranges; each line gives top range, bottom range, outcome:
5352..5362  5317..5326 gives 1.11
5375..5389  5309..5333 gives 1.17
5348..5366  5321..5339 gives 1.16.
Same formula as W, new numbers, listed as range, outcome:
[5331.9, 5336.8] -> 10.7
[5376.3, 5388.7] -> 11.5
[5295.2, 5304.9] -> 9.53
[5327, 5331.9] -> 7.81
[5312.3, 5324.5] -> 10.7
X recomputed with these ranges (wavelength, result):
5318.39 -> 11.13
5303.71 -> 9.84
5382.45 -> 12.03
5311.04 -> 10.81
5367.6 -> 10.65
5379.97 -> 12.62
